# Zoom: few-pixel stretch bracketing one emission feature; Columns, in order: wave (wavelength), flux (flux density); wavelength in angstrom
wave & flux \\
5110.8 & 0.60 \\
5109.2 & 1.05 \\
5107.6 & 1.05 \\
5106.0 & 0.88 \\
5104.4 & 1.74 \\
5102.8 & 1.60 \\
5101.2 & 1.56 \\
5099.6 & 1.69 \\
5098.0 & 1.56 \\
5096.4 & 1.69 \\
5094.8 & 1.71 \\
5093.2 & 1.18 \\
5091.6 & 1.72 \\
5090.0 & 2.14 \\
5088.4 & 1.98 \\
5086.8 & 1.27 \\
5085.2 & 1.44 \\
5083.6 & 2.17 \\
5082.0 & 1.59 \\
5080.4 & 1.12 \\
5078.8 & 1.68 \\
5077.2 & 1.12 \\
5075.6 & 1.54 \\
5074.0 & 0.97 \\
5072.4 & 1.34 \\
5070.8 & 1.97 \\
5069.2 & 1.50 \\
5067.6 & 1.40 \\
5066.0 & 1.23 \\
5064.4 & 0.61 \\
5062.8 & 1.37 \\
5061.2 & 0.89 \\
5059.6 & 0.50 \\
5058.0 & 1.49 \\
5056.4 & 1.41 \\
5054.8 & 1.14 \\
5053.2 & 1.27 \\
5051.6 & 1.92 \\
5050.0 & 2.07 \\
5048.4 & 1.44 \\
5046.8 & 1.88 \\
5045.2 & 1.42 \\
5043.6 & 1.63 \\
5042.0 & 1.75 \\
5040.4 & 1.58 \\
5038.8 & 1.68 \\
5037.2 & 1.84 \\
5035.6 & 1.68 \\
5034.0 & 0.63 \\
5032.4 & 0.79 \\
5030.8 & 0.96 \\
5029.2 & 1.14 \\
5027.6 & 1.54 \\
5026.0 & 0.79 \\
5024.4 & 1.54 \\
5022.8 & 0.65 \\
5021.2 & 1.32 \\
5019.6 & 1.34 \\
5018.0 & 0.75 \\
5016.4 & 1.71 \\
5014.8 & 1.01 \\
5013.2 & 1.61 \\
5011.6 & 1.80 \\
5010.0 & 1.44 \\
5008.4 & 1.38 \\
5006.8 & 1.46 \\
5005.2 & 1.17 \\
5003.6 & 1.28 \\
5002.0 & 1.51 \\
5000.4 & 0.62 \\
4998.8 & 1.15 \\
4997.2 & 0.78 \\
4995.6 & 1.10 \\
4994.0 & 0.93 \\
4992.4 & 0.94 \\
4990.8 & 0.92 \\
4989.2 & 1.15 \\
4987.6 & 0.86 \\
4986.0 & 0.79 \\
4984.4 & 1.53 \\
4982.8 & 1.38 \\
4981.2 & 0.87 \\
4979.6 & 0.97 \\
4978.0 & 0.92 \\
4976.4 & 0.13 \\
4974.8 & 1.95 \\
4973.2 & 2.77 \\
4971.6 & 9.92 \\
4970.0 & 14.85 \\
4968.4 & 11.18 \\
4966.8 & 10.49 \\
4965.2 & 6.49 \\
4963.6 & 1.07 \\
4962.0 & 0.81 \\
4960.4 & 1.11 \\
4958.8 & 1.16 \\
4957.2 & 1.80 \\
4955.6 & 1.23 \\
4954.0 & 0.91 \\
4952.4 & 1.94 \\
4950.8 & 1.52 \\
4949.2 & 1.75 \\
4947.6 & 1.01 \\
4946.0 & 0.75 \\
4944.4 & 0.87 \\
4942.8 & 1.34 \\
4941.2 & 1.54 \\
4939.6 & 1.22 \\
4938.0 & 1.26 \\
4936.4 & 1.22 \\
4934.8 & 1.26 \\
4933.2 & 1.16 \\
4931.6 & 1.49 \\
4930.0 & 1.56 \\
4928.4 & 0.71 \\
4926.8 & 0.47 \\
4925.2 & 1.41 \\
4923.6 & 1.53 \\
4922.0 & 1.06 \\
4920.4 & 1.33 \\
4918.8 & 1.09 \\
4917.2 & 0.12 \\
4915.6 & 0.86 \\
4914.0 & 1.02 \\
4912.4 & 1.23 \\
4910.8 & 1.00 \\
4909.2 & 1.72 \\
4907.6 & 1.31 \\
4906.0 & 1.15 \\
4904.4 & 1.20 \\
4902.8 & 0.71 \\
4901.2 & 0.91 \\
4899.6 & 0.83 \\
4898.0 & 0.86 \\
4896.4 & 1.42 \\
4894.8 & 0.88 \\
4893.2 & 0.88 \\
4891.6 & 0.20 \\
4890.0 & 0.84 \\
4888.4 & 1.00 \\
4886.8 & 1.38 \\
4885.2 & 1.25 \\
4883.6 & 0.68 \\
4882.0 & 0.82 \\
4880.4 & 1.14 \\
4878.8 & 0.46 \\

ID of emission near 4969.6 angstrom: [O II] 3727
